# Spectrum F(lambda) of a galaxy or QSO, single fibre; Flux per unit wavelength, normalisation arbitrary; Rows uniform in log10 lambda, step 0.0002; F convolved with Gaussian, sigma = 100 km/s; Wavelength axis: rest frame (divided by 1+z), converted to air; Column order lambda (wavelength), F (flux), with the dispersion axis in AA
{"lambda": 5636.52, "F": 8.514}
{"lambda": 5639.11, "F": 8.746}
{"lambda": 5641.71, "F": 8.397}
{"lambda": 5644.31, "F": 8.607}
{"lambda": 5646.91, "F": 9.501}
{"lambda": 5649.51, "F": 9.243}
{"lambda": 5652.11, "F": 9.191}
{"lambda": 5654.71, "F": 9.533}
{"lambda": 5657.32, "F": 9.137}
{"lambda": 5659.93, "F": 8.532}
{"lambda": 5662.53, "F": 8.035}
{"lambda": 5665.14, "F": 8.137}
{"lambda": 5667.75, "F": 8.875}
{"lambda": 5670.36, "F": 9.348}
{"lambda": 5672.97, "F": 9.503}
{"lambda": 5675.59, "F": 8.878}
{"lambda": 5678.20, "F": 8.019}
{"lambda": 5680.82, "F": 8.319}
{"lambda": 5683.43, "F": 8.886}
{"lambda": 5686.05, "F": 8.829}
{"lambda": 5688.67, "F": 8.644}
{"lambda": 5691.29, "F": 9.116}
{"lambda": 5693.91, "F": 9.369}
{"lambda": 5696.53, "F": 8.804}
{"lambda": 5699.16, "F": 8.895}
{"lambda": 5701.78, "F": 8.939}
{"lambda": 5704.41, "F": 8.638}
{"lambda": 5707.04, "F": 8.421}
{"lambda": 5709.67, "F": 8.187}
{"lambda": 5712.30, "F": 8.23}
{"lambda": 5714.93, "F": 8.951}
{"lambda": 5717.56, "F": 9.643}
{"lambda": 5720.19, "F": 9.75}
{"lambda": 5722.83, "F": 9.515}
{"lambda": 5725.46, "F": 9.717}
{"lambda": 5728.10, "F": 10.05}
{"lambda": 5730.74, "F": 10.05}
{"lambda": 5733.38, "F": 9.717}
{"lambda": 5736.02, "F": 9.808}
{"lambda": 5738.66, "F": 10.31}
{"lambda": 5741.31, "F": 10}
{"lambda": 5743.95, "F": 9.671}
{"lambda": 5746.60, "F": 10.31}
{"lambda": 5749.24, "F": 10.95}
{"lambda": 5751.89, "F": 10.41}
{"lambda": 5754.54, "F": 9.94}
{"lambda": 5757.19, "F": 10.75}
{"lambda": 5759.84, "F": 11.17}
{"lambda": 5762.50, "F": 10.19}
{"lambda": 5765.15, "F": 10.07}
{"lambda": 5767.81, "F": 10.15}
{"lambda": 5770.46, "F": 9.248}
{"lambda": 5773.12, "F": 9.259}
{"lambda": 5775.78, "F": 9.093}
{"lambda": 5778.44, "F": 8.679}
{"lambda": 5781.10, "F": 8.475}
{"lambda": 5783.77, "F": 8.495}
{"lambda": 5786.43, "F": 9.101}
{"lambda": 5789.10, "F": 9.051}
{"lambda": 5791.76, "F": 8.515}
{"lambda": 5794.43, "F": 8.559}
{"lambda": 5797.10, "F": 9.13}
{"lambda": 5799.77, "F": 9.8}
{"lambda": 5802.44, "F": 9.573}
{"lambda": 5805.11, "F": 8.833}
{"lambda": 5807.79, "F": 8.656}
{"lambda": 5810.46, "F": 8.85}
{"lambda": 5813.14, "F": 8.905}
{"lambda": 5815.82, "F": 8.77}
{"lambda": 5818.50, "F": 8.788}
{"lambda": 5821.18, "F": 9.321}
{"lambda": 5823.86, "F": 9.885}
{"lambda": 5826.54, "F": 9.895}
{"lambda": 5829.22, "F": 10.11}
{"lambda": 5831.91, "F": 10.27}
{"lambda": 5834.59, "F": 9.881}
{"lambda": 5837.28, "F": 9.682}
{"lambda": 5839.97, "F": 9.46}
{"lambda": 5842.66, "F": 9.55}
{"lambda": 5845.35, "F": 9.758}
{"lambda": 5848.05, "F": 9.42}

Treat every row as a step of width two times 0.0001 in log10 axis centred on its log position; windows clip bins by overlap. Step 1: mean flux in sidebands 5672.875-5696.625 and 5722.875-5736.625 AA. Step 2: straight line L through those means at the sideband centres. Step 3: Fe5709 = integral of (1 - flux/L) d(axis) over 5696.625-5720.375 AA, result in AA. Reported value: 1.4 AA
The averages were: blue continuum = 8.8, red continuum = 9.84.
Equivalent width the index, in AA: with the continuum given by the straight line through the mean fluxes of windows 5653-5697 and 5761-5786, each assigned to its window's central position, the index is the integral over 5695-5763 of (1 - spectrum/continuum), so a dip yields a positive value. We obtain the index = -4.18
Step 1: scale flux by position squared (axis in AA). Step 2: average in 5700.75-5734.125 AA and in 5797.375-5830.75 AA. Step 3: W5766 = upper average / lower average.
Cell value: 1.0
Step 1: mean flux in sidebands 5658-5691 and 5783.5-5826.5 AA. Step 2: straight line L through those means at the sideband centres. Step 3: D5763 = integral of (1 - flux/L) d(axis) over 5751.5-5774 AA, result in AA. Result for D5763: -3.02 AA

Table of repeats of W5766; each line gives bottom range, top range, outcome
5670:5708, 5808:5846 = 1.13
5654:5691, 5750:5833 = 1.12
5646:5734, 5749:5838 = 1.09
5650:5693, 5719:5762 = 1.18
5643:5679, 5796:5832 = 1.10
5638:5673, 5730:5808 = 1.12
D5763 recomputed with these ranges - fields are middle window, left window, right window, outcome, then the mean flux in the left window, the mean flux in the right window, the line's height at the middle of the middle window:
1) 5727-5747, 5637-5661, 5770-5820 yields -2.3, 8.98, 8.93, 8.95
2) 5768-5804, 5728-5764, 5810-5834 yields 2.9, 10.2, 9.46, 9.83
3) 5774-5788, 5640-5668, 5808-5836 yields 0.8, 8.83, 9.44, 9.29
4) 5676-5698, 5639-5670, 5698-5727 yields 0.4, 8.85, 9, 8.93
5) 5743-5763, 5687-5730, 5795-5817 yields -3.1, 9.07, 9.05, 9.06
